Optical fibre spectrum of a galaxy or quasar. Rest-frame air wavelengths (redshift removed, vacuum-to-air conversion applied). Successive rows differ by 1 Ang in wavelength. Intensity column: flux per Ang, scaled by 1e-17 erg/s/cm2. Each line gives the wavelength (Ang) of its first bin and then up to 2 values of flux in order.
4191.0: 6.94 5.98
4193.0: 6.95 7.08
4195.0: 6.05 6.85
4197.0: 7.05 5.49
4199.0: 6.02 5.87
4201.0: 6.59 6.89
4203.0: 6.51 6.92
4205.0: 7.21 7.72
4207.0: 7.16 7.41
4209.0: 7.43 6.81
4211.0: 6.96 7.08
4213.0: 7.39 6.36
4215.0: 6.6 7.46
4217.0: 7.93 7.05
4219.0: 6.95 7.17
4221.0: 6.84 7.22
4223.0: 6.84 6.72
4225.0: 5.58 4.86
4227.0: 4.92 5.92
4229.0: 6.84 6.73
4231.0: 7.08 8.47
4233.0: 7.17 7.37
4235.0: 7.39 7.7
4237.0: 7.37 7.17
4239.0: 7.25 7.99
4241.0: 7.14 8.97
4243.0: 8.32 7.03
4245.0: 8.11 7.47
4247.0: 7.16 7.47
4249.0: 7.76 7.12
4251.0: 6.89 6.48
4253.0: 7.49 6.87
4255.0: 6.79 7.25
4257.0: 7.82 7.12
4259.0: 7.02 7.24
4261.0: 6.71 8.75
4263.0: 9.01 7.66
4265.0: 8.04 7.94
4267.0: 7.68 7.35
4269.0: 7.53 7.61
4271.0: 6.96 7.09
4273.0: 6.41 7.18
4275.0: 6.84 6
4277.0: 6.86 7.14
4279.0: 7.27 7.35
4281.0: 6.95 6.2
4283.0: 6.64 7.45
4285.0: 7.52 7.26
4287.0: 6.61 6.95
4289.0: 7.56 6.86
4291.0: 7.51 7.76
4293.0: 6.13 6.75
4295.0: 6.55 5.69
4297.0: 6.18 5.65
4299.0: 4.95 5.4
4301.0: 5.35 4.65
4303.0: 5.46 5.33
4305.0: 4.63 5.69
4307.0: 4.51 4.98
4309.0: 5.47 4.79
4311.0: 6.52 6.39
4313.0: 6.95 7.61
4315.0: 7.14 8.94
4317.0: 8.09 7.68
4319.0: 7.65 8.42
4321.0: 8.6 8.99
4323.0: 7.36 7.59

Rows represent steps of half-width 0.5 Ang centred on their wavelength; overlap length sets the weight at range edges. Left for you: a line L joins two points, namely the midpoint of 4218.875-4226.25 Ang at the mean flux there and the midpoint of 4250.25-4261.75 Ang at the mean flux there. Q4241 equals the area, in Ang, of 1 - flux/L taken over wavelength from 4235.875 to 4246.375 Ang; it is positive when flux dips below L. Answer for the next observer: -1.3 Ang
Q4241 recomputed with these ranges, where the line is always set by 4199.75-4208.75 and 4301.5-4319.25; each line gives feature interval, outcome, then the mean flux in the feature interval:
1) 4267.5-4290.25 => -2.0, 7.03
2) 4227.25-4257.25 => -2.8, 7.33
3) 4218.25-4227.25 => 0.6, 6.4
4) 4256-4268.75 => -2.2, 7.67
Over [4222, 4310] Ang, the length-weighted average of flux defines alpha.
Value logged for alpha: 6.85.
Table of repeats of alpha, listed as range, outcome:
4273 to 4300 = 6.73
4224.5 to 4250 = 7.17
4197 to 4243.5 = 6.98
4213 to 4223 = 7.07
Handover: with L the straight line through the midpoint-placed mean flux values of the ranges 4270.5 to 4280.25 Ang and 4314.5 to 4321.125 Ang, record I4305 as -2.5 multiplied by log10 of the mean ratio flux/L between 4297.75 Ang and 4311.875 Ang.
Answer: 0.412 mag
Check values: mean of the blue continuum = 6.9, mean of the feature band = 5.26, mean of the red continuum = 8.04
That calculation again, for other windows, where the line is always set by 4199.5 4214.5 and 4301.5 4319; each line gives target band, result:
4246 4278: -0.12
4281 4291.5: -0.11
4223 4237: 0.01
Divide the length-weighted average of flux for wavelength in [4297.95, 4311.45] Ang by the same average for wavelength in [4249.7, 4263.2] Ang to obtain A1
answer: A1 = 0.7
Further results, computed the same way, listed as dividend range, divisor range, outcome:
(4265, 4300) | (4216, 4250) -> 0.96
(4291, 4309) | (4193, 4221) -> 0.82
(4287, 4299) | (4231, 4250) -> 0.87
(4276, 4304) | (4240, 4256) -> 0.88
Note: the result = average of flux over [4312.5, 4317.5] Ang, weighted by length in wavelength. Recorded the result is 7.75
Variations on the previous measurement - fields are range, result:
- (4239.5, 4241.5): 7.56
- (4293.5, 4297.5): 6.29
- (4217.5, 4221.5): 7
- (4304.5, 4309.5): 5.06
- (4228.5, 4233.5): 7.26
